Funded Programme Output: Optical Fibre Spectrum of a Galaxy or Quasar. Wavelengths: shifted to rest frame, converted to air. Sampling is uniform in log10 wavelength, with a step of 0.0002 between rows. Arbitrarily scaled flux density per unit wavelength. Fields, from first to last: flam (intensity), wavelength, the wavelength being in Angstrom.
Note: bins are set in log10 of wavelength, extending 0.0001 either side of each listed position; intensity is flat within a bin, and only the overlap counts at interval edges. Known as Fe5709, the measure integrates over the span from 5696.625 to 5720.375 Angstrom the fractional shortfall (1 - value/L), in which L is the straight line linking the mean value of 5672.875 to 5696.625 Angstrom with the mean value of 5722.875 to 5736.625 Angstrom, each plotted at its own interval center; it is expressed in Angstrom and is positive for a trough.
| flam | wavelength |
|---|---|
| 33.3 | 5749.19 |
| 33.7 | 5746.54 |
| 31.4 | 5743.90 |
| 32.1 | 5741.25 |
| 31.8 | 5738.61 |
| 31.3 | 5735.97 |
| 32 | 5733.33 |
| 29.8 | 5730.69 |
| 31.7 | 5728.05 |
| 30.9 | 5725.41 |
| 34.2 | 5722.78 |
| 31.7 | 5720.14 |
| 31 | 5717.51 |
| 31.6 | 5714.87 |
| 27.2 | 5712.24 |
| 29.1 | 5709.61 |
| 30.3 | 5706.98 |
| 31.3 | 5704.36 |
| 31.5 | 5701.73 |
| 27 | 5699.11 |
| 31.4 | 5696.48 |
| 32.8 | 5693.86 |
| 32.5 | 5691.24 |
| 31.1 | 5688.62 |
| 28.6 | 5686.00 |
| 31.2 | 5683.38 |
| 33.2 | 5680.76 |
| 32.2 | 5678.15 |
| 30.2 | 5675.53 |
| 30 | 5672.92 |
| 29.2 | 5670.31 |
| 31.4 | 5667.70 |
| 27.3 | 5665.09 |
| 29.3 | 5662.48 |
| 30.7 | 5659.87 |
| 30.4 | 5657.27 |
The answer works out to 1.0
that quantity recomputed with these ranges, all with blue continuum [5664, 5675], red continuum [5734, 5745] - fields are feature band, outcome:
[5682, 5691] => -0.1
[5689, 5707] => -0.4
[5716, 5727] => -0.3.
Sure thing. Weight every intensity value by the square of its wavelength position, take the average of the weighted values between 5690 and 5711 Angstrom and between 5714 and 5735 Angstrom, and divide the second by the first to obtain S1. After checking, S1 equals 1.04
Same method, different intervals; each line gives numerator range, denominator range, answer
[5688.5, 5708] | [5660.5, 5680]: 1.04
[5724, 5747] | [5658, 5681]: 1.07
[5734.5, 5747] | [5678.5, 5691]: 1.04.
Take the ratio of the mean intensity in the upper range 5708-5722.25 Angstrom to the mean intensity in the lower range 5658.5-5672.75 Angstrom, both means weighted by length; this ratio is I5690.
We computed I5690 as 1.0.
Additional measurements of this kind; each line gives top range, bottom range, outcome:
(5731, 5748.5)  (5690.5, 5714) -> 1.05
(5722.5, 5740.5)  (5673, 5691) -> 1.01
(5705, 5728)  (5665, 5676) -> 1.03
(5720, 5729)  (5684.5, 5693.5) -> 1.04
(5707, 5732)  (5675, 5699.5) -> 0.99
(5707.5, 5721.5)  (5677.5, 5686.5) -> 0.96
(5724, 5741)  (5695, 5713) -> 1.05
